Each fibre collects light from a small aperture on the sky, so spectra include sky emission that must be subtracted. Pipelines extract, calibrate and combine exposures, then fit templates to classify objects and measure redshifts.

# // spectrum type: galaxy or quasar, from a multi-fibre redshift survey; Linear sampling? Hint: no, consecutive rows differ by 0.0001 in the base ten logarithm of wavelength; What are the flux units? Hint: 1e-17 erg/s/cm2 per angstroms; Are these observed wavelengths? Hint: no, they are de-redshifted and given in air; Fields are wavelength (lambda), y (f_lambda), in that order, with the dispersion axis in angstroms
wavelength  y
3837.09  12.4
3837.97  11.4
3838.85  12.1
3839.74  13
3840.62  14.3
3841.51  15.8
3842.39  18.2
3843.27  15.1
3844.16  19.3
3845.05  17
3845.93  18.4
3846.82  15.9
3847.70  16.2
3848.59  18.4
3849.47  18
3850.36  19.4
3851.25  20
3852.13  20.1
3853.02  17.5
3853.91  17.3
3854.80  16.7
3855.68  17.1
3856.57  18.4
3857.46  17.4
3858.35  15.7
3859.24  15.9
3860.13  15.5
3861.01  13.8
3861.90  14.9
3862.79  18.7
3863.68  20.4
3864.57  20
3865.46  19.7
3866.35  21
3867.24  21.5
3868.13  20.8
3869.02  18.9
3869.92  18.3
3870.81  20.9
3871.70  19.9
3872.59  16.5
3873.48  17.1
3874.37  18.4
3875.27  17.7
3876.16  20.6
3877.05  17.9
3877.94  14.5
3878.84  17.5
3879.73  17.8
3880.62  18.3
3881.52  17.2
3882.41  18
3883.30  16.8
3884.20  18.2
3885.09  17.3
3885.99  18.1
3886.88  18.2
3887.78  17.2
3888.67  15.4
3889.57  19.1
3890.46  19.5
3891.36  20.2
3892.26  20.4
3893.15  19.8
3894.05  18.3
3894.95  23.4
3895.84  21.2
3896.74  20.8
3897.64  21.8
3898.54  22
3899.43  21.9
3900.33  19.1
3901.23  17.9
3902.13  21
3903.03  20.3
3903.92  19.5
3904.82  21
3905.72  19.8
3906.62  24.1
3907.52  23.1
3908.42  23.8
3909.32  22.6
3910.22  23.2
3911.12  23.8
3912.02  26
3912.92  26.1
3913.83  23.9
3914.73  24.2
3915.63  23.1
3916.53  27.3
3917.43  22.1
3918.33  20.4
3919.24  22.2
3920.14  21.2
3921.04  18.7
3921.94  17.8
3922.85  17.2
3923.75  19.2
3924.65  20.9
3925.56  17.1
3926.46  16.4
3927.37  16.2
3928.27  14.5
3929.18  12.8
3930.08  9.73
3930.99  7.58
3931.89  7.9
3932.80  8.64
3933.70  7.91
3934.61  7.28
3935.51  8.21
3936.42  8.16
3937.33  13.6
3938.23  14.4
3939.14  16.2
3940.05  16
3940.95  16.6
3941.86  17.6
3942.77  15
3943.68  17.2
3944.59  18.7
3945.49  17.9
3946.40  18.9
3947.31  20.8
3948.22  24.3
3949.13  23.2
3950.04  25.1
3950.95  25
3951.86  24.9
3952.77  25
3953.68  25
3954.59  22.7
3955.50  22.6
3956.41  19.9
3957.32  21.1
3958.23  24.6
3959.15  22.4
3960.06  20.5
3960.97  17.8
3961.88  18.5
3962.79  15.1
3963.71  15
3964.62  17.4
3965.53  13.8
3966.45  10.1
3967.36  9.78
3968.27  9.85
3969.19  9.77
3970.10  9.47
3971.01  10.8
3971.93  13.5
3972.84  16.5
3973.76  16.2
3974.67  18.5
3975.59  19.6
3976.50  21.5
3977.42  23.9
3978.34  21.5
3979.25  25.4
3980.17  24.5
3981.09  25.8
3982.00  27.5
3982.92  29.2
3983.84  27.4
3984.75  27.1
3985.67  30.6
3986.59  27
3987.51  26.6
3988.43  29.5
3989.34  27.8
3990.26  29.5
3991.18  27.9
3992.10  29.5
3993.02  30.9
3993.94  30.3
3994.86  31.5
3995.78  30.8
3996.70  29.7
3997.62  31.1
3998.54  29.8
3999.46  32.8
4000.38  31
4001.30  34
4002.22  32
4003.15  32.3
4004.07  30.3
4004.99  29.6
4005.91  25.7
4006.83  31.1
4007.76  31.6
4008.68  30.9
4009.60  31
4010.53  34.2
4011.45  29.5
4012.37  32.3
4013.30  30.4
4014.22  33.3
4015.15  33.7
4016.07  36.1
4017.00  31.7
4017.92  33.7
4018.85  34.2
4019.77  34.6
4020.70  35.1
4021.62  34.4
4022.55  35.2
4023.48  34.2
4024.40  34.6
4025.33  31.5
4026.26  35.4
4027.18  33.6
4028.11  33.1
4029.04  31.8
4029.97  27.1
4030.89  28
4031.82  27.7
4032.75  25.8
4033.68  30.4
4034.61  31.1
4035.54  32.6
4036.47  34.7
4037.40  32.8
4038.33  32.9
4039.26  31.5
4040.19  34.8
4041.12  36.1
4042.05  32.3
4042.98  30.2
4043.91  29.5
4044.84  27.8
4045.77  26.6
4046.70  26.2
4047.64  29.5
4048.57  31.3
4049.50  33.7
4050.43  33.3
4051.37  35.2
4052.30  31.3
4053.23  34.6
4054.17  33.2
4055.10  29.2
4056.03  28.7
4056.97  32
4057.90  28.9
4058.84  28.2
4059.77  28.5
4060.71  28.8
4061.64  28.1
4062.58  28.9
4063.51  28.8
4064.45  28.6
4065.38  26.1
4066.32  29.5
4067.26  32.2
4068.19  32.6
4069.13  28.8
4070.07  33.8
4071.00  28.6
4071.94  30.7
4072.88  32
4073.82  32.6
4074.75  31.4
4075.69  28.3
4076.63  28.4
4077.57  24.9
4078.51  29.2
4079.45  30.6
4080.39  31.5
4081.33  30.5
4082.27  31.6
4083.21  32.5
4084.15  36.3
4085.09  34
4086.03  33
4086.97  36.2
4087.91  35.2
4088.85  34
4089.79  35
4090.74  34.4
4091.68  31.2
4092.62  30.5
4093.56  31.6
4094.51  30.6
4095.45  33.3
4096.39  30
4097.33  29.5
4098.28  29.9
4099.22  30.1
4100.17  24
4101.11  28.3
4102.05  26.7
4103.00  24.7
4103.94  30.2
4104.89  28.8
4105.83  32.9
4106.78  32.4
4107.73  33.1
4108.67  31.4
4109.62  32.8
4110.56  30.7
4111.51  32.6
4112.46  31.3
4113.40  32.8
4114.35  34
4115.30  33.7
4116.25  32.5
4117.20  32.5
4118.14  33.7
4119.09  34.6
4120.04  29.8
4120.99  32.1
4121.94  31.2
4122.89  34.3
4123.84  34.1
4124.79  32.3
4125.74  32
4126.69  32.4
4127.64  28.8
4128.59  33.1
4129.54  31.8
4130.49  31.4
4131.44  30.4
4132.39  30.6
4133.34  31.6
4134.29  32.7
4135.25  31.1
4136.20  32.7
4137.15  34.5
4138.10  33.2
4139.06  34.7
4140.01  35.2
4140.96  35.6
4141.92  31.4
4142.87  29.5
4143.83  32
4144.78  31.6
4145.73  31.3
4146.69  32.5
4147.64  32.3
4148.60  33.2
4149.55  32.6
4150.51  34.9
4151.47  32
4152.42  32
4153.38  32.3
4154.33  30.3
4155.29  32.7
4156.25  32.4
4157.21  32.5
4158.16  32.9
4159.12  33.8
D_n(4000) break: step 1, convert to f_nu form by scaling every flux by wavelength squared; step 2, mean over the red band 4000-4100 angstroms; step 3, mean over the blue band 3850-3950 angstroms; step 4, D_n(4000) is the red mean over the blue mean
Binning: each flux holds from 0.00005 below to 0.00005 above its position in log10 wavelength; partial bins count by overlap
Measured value 1.8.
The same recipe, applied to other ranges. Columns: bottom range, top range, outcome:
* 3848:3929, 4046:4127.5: 1.77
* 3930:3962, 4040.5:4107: 1.85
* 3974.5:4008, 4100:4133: 1.18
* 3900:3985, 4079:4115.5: 1.81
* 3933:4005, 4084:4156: 1.58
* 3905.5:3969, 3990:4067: 1.78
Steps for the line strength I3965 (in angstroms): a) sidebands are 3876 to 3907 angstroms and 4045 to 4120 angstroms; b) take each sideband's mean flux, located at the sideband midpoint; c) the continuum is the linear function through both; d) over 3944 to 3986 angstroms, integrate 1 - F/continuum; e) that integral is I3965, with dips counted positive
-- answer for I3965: 6.37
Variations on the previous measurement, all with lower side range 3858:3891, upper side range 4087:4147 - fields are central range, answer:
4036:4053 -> -2.5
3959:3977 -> 6.3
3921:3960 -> 8.1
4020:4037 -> -3.3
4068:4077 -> -0.4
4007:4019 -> -3.0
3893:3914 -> -2.3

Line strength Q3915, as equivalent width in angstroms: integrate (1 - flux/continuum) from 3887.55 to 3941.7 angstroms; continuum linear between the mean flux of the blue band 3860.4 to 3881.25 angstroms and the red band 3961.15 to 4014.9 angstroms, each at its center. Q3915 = 5.9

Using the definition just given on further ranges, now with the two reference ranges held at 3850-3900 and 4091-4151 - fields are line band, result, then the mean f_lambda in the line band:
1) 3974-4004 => -3.9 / 28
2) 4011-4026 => -4.1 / 33.4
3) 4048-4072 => -1.7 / 30.5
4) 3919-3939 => 7.0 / 13.9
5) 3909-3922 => -1.4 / 23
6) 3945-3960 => 0.1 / 22.6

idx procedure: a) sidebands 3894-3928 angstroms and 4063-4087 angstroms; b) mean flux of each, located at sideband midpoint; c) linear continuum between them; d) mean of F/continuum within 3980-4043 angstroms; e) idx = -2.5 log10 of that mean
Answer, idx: -0.151 mag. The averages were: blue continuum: 21.3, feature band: 31.2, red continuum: 30.8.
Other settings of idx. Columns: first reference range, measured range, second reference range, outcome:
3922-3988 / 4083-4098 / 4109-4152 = -0.131 mag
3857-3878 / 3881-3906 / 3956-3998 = -0.013 mag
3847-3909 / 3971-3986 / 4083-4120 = 0.099 mag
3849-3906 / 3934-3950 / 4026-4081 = 0.382 mag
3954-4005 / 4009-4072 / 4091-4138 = -0.165 mag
